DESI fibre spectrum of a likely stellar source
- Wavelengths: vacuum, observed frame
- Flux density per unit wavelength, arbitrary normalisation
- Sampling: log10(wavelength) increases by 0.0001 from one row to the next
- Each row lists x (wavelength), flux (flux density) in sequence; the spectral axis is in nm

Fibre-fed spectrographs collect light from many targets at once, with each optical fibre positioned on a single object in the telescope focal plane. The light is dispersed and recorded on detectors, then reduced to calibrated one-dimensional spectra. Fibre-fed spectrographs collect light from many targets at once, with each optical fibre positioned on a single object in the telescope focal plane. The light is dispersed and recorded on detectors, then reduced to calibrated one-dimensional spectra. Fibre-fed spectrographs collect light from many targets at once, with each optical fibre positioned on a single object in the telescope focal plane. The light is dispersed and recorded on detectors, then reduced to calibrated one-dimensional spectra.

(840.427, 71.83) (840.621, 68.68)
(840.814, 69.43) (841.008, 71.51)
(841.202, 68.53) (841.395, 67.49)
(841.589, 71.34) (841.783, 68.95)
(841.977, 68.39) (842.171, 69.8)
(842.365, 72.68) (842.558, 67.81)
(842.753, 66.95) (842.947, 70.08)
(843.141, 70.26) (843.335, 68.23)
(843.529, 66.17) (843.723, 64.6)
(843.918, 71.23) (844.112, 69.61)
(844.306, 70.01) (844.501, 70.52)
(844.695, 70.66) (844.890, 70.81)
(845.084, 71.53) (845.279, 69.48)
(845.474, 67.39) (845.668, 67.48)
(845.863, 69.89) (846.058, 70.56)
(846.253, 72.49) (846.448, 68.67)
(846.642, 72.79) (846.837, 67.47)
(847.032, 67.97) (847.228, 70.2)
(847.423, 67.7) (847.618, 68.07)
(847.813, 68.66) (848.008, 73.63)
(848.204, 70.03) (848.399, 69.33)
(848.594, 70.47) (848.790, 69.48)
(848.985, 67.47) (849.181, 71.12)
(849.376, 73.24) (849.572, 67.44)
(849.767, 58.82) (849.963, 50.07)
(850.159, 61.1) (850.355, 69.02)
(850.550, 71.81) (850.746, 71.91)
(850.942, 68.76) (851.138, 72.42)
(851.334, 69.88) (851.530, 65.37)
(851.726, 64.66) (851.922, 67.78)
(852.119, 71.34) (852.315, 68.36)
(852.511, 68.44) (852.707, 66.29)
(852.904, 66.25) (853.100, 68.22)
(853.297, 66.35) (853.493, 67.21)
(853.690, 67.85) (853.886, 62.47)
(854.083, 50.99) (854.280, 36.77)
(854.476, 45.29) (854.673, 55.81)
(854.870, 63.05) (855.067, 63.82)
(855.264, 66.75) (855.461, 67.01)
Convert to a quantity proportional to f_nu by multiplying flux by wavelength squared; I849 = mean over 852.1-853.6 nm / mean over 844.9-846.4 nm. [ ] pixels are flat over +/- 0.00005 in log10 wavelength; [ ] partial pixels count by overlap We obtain 0.98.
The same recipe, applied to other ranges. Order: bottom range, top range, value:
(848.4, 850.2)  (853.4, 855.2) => 0.88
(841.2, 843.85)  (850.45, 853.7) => 1.02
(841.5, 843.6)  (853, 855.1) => 0.87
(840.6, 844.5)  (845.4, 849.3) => 1.02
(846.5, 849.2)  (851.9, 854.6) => 0.91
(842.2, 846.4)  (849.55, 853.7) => 0.98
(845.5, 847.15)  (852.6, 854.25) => 0.93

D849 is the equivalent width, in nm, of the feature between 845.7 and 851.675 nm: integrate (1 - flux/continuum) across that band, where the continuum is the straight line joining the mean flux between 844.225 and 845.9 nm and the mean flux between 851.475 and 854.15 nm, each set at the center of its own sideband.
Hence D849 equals -0.04 nm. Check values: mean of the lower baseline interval 69.7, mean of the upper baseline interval 66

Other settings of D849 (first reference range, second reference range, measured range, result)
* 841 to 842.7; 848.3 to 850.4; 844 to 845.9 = -0.048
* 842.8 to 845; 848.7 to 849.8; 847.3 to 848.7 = -0.021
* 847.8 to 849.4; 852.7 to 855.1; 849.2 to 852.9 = -0.102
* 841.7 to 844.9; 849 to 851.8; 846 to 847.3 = -0.036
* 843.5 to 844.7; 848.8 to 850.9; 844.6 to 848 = -0.080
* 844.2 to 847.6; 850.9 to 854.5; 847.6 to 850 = -0.020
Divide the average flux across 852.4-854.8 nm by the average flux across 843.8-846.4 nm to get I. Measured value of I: 0.86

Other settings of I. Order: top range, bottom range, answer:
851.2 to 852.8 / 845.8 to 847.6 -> 0.97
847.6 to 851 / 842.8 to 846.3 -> 0.98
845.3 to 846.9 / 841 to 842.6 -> 1.00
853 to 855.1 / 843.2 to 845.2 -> 0.85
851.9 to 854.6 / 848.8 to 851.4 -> 0.92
